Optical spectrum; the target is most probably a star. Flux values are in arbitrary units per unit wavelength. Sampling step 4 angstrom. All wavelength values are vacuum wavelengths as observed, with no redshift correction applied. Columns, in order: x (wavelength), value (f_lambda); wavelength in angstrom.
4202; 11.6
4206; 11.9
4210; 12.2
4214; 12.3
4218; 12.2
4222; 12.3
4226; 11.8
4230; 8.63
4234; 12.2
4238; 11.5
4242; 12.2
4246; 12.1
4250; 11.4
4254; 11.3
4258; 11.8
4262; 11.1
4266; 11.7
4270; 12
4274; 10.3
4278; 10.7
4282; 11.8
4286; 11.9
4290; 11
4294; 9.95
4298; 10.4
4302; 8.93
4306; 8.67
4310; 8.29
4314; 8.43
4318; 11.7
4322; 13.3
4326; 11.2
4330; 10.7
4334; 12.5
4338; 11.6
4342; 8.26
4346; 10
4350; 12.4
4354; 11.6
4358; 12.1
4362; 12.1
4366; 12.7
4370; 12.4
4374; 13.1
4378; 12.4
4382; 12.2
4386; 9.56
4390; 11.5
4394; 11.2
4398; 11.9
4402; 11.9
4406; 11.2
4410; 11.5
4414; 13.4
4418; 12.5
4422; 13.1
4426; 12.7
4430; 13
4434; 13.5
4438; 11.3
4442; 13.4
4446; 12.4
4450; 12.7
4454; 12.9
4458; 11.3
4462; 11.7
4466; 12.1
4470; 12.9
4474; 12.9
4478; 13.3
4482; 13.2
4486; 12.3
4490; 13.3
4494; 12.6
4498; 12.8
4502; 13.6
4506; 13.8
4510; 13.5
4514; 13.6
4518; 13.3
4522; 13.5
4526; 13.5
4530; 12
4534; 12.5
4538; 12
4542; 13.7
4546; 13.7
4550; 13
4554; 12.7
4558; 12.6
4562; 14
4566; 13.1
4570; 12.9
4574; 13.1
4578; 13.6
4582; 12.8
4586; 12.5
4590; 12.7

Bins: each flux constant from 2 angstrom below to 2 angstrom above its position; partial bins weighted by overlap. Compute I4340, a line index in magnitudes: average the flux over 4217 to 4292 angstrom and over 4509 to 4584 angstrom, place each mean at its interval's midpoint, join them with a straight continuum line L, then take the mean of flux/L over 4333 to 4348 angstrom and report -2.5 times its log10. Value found 0.14 mag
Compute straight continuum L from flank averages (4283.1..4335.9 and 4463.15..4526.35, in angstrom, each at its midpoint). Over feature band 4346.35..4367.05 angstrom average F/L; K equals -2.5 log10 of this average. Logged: -0.07 mag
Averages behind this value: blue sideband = 10.6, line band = 12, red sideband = 13.1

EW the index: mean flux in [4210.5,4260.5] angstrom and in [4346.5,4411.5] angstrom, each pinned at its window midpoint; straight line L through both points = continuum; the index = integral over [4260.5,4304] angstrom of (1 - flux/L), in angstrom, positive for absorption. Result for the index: 3.1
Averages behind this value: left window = 11.7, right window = 11.8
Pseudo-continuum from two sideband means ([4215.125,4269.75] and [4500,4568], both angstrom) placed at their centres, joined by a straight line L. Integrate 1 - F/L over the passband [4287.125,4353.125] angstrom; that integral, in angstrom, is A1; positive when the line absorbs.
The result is 8.3 angstrom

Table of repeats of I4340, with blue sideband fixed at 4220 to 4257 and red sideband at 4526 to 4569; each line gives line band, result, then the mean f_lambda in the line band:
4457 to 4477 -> 0.03 mag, 12.3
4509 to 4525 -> -0.05 mag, 13.5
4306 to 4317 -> 0.33 mag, 8.72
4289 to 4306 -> 0.19 mag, 9.85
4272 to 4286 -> 0.06 mag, 11.1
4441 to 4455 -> -0.03 mag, 12.8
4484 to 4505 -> -0.02 mag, 13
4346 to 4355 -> 0.04 mag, 11.6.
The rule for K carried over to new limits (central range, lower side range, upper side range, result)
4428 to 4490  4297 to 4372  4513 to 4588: -0.041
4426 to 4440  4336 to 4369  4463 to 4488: -0.030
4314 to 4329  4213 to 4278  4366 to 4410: 0.015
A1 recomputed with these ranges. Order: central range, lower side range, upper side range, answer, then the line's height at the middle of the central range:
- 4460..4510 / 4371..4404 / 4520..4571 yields -1.5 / 12.5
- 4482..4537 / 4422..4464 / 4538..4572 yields -0.8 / 12.9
